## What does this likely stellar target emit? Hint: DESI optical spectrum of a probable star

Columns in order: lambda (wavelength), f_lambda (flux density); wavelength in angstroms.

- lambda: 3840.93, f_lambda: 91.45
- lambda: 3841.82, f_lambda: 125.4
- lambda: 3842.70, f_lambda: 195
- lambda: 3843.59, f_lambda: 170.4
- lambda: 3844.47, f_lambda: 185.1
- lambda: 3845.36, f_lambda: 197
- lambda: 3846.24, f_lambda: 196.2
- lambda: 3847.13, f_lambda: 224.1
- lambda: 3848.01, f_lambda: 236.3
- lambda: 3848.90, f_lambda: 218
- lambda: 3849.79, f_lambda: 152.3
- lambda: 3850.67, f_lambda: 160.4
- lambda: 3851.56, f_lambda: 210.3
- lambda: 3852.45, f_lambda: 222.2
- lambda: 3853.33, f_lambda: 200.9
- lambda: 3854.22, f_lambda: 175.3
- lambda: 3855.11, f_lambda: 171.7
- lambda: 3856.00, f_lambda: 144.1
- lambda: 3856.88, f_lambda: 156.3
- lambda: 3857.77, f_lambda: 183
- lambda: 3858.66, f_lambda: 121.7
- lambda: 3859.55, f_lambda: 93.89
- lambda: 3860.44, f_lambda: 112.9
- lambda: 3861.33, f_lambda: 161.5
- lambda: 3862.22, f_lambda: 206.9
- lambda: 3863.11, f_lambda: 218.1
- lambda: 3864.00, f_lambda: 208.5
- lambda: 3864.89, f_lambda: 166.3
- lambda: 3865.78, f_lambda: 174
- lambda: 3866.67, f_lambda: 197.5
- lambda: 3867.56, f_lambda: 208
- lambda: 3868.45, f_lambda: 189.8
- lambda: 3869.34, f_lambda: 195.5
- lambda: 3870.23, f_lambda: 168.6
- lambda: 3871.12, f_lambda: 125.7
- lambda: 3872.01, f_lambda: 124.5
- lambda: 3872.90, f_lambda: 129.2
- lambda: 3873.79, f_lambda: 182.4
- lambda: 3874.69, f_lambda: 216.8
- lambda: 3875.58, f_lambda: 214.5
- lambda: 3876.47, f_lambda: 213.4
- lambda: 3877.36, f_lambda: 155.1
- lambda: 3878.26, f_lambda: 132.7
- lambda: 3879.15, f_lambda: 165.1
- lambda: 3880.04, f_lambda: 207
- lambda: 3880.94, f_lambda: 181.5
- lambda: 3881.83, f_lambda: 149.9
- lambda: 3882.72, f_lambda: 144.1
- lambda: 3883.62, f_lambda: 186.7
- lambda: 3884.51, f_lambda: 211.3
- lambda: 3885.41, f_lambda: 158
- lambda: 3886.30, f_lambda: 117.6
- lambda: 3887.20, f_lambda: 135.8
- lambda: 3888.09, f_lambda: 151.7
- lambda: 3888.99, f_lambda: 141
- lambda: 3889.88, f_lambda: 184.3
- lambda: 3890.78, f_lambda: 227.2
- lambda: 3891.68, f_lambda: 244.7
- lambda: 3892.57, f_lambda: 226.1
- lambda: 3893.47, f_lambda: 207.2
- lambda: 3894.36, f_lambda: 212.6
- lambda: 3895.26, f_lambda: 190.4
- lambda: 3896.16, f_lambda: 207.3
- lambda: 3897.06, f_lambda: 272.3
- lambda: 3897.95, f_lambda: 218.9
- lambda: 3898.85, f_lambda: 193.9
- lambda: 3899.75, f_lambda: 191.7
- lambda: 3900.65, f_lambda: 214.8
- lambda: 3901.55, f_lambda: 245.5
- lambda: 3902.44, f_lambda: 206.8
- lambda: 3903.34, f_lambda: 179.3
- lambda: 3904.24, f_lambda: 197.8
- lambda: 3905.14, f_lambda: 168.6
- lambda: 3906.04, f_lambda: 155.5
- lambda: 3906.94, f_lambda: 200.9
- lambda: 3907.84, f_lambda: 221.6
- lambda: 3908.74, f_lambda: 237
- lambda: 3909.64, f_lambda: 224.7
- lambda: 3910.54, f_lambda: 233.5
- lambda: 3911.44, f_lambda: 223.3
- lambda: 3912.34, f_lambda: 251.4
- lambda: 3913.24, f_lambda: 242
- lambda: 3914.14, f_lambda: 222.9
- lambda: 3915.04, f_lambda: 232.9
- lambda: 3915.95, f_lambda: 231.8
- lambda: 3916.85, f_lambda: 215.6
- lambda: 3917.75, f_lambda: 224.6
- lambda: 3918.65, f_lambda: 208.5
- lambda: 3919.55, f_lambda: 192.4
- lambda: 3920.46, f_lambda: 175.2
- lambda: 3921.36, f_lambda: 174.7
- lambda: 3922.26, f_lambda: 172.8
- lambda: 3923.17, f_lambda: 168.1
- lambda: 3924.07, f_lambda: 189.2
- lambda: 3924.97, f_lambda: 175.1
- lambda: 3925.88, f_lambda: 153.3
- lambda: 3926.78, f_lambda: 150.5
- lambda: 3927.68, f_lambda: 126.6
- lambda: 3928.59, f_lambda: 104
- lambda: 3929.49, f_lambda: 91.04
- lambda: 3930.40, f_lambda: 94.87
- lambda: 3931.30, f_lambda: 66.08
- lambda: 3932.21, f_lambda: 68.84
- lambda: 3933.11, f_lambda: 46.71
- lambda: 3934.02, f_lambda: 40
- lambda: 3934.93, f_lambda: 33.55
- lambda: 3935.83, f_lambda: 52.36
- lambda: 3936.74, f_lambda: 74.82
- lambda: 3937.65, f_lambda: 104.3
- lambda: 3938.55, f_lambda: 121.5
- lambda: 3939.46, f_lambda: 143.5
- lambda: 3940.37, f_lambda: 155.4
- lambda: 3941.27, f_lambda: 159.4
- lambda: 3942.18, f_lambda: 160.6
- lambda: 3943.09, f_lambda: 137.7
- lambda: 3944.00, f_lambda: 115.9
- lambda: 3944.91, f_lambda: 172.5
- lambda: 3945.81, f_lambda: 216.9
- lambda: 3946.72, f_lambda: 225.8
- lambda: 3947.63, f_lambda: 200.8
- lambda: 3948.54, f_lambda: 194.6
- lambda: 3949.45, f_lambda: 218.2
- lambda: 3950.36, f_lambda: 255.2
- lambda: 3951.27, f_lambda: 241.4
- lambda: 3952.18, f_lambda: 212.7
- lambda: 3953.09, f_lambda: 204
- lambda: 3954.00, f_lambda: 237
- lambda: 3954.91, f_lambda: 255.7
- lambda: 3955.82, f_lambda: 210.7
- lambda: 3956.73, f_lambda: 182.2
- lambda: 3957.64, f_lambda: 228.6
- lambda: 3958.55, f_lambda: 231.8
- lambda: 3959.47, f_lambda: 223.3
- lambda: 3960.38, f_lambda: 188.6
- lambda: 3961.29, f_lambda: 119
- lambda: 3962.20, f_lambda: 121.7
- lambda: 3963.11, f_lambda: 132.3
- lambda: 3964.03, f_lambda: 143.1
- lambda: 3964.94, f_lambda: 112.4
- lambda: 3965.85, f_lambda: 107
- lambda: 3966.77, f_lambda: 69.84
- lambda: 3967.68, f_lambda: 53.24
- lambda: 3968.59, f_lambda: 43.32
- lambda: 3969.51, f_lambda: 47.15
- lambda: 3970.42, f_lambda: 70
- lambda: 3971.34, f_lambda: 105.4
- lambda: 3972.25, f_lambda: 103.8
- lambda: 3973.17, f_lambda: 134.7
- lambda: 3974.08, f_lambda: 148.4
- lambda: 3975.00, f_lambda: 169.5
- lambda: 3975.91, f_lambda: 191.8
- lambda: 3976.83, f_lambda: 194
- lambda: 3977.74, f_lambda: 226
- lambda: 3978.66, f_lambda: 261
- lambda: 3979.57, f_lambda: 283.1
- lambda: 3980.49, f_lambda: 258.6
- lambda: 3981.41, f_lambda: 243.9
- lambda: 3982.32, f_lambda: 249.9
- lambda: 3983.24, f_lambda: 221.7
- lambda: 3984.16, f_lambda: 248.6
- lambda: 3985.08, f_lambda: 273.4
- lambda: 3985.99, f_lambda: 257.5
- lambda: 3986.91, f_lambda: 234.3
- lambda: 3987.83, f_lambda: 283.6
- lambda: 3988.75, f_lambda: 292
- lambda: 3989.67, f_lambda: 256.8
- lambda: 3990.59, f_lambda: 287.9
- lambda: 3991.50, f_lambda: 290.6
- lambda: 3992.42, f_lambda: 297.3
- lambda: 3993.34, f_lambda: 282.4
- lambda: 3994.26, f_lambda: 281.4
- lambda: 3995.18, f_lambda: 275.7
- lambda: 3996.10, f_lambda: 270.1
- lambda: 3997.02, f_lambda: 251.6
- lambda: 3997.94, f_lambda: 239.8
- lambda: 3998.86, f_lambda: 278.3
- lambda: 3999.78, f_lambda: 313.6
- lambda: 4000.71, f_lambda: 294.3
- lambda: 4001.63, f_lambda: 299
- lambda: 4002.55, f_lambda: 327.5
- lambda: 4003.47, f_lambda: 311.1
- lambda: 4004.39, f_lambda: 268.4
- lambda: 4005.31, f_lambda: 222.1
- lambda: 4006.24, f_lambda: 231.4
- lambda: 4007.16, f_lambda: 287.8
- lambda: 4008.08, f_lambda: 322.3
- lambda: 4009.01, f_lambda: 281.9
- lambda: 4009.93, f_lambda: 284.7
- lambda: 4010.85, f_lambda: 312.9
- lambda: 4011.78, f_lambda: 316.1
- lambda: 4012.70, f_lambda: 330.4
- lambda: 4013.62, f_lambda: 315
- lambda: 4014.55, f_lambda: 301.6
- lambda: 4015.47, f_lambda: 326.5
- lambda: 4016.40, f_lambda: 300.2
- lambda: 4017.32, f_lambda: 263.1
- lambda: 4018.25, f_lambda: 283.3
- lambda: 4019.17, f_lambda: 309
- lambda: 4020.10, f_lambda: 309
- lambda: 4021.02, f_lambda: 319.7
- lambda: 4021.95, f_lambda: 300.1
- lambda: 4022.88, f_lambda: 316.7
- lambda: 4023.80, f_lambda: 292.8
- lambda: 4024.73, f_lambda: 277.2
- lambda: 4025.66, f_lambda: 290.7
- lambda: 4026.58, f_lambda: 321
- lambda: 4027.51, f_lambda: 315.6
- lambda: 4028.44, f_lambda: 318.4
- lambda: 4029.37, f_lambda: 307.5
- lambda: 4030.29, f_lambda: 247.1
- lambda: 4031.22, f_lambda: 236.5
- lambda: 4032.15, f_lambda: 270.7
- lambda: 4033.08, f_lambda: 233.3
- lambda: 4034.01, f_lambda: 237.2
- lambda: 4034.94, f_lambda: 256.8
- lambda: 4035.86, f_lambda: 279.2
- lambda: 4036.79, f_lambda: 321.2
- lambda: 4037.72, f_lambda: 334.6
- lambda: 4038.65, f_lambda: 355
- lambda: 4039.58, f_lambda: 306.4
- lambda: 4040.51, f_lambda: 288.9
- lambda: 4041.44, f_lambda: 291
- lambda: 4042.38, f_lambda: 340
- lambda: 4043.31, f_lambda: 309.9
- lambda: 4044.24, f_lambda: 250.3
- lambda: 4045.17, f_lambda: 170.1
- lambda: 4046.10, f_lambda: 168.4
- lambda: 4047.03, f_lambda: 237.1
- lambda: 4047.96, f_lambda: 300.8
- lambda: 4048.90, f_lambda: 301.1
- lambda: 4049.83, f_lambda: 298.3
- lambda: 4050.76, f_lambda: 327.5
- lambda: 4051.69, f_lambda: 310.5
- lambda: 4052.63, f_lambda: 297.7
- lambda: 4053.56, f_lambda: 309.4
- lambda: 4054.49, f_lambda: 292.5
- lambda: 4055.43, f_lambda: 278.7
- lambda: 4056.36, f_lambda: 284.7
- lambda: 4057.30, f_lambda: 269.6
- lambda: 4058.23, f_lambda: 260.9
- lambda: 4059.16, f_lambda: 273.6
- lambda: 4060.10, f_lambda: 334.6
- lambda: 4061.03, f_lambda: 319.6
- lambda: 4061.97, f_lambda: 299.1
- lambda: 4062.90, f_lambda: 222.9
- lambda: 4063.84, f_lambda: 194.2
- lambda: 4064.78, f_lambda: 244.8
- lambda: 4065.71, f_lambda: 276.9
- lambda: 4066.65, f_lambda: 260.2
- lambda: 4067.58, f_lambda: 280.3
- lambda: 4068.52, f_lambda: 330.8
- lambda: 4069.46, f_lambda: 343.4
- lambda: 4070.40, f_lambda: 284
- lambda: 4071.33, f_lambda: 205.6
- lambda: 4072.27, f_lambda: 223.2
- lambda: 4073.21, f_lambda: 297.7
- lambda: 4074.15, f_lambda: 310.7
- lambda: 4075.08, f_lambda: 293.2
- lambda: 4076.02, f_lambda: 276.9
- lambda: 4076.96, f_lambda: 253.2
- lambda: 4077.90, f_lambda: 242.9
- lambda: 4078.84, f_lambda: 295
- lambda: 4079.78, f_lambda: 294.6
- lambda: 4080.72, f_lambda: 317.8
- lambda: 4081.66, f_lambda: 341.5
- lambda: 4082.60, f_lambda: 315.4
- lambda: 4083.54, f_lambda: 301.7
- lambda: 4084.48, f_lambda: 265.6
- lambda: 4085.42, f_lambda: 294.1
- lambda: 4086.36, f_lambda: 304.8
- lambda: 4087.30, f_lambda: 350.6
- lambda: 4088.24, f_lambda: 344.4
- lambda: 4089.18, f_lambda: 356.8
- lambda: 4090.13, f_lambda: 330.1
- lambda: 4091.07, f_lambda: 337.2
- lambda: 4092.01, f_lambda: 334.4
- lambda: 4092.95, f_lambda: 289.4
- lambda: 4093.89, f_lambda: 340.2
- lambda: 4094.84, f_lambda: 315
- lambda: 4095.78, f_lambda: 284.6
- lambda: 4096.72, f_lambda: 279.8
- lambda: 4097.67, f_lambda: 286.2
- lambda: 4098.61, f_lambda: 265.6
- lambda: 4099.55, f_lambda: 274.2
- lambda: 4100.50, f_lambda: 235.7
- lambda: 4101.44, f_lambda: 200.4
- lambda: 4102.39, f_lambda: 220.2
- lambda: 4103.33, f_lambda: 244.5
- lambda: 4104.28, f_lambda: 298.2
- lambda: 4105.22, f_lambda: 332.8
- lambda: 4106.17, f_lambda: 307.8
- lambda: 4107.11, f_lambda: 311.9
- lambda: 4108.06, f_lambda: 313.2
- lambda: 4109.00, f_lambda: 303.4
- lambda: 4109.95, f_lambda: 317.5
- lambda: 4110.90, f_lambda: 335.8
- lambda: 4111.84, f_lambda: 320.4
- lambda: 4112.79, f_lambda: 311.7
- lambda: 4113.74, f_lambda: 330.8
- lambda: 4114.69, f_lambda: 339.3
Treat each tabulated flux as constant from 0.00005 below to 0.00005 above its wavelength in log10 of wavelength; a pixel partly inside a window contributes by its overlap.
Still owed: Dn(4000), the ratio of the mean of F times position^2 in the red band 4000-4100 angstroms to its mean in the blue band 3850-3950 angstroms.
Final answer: 1.8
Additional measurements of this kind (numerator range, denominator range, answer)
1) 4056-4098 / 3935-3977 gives 2.01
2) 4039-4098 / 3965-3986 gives 1.79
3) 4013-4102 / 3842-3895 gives 1.78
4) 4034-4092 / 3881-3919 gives 1.55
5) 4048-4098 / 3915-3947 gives 2.22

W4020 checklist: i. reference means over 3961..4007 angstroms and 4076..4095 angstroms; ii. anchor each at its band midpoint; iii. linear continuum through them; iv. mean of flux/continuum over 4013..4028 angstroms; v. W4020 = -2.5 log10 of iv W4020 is -0.21 mag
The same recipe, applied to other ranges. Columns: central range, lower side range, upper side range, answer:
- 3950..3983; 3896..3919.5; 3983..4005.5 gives 0.42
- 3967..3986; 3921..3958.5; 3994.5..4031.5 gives 0.27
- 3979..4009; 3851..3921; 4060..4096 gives -0.10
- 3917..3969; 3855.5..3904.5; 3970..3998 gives 0.35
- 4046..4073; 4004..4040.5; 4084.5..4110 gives 0.06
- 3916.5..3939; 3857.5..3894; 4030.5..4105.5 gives 0.49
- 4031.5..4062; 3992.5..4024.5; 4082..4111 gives 0.04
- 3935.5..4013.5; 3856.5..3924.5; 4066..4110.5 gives 0.12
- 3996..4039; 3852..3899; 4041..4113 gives -0.14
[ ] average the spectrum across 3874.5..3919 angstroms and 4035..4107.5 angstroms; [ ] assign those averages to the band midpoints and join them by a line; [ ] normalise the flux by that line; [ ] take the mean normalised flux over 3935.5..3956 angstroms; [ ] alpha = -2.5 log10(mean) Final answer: 0.261 mag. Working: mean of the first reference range 200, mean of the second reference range 288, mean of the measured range 177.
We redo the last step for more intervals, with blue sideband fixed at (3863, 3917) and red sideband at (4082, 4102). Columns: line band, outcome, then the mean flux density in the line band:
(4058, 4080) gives 0.048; 276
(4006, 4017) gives -0.171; 302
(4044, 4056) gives 0.020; 273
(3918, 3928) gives 0.215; 173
